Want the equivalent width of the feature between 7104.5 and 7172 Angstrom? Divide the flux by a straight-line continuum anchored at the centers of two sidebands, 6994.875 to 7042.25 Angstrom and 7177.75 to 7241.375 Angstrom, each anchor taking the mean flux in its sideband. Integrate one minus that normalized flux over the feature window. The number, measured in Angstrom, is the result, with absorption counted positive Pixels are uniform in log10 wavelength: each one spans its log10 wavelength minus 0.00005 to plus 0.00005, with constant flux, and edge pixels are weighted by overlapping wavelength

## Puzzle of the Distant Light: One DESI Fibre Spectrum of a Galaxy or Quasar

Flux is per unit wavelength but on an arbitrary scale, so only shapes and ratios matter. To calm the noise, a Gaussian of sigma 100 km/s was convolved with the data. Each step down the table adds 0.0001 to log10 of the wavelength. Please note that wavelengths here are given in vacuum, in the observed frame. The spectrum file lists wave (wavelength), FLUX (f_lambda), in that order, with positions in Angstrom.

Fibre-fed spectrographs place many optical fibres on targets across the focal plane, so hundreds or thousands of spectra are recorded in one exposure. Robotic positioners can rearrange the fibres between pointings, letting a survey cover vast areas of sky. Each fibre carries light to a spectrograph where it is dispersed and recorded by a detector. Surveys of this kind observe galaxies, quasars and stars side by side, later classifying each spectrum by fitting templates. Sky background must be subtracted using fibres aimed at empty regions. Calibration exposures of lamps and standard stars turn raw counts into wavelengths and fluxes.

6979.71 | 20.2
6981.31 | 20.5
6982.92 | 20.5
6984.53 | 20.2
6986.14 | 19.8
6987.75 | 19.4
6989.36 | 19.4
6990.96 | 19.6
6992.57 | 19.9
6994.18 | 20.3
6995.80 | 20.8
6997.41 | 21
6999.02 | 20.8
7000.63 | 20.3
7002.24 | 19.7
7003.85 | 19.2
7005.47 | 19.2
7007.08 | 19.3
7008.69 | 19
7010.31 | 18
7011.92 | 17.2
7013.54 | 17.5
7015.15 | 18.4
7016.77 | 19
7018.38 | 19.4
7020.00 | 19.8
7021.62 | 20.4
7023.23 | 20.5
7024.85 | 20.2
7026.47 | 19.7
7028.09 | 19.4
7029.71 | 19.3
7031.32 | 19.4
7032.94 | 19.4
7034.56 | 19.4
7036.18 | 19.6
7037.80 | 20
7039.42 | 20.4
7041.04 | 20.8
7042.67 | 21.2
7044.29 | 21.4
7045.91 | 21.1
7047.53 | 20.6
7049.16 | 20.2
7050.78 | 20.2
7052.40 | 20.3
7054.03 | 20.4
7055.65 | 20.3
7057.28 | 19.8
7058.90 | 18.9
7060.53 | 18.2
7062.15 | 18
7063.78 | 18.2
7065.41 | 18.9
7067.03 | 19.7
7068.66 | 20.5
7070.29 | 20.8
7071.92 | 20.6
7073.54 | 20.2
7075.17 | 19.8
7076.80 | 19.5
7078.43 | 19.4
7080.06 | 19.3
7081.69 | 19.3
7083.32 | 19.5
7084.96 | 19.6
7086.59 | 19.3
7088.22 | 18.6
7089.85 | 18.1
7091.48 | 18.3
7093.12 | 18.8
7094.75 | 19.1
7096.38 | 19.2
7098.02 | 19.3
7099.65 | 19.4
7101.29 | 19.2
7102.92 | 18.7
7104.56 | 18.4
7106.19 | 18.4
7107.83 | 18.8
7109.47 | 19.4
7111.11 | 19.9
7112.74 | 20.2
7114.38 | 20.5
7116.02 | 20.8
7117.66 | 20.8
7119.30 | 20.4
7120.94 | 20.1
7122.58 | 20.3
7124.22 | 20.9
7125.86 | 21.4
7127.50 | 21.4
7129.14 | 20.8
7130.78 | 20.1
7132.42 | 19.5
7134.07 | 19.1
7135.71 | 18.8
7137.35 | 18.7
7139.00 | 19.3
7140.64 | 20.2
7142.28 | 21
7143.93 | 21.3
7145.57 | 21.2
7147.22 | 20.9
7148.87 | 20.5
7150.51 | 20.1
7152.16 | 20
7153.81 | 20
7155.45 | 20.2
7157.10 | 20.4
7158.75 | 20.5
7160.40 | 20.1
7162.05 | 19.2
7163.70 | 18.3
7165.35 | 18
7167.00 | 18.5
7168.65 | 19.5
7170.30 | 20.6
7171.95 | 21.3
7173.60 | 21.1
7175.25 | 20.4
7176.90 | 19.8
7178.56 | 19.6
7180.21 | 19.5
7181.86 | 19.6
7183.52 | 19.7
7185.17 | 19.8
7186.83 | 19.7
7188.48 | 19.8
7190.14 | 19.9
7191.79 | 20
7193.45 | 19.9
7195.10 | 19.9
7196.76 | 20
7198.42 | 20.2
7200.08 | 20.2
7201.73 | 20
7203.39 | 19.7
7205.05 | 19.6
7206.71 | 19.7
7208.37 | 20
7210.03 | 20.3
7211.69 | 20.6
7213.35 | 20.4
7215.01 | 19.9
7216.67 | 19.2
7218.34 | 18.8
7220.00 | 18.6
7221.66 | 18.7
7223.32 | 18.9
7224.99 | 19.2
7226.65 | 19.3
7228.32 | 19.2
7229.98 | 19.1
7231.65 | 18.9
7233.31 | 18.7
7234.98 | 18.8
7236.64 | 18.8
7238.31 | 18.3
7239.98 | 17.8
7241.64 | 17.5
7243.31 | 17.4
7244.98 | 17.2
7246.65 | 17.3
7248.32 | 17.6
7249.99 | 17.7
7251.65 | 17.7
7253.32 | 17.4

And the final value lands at -1.7 Angstrom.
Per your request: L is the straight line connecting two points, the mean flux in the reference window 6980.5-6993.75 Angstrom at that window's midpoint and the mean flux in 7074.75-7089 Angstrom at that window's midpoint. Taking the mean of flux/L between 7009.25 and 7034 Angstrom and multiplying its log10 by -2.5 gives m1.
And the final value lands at 0.03 mag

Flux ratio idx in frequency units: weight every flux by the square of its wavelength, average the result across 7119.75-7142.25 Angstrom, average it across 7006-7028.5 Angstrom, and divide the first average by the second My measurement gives 1.1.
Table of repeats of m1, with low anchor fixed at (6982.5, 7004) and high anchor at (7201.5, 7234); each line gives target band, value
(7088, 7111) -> 0.05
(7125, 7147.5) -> -0.03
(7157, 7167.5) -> 0.02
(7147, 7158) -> -0.04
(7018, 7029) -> 0.00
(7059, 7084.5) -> 0.02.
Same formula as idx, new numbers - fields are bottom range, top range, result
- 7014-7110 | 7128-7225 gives 1.05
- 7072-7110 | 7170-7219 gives 1.07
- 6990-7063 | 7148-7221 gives 1.05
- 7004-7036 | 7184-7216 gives 1.09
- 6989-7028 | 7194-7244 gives 1.05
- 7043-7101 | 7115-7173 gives 1.05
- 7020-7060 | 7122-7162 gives 1.04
